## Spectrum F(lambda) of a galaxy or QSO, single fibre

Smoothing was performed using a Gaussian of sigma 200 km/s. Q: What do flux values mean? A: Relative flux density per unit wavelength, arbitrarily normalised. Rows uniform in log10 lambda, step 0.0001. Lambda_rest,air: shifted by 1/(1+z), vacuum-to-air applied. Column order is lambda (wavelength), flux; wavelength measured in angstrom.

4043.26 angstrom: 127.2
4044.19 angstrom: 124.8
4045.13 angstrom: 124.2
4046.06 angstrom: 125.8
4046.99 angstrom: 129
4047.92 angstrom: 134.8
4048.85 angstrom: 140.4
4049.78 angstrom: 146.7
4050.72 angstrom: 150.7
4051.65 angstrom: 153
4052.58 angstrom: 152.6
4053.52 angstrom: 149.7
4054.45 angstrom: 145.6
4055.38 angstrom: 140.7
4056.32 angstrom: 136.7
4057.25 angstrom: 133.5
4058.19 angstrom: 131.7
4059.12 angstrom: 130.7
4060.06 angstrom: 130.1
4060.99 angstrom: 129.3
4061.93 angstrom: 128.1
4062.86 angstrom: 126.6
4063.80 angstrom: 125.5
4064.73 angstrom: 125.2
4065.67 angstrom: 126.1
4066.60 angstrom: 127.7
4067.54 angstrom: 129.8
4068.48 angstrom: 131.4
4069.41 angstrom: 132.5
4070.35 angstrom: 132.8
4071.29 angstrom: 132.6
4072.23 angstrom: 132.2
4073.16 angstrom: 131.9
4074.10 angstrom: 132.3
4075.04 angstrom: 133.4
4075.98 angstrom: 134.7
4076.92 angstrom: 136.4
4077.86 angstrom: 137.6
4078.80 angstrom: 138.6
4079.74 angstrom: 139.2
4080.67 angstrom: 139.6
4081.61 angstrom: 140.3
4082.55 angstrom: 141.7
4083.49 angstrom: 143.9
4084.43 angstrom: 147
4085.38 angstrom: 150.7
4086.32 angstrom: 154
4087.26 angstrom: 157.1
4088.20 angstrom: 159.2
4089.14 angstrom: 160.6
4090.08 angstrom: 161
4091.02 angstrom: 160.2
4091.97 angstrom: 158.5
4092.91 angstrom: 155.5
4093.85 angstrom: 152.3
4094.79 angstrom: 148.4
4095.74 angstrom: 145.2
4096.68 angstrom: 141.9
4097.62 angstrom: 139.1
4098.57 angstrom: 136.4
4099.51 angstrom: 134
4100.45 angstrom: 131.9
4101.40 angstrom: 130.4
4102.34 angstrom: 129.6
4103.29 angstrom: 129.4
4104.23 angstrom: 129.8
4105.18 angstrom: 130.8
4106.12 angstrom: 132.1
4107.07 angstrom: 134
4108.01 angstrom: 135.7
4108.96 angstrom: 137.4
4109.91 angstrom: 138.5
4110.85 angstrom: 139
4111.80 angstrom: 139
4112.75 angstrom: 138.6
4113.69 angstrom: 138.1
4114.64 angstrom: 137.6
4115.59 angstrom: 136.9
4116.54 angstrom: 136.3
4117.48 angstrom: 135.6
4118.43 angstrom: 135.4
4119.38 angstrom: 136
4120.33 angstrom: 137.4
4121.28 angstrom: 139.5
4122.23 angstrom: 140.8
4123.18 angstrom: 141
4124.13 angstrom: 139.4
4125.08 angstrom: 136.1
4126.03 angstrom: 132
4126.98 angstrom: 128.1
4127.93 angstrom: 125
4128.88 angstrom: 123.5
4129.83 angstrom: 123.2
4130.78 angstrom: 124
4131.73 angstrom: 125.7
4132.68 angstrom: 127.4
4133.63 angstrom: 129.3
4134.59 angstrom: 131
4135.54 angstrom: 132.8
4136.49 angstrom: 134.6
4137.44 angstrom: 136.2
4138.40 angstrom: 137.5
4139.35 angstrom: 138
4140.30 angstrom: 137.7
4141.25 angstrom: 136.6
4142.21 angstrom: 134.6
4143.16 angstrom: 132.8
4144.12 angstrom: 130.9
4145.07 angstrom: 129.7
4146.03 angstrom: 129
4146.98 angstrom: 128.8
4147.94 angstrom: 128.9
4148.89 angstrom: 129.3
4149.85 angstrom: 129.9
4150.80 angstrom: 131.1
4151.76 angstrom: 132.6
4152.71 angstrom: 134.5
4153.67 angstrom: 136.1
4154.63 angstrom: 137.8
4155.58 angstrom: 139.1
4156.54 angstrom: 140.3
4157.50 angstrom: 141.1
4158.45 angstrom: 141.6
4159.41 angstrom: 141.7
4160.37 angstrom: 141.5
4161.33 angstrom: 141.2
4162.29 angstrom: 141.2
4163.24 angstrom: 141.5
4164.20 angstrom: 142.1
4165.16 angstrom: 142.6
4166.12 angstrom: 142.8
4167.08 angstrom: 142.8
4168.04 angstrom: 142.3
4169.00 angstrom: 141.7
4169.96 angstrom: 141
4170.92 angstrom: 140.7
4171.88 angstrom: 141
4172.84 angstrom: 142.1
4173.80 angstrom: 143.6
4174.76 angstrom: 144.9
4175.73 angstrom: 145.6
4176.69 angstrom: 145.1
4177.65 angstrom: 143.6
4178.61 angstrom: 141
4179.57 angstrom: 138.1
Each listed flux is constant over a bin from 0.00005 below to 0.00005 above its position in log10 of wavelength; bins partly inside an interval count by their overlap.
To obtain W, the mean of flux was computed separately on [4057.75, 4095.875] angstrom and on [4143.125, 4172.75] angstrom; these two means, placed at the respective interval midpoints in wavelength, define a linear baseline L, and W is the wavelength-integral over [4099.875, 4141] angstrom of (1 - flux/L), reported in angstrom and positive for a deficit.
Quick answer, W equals 1.4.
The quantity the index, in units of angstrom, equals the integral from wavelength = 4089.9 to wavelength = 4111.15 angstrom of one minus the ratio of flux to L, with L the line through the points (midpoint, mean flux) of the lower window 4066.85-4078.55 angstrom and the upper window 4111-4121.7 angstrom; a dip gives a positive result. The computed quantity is -0.7 angstrom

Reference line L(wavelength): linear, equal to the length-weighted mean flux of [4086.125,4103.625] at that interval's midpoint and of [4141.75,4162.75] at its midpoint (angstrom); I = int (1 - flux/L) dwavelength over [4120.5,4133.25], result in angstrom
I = 0.81 angstrom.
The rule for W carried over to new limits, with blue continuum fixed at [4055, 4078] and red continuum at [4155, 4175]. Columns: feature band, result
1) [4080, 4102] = -2.2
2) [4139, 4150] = 0.6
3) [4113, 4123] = 0.0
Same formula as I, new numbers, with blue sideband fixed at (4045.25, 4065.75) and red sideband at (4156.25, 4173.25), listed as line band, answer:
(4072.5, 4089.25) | -0.7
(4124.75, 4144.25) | 1.2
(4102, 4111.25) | 0.3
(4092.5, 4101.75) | -0.2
